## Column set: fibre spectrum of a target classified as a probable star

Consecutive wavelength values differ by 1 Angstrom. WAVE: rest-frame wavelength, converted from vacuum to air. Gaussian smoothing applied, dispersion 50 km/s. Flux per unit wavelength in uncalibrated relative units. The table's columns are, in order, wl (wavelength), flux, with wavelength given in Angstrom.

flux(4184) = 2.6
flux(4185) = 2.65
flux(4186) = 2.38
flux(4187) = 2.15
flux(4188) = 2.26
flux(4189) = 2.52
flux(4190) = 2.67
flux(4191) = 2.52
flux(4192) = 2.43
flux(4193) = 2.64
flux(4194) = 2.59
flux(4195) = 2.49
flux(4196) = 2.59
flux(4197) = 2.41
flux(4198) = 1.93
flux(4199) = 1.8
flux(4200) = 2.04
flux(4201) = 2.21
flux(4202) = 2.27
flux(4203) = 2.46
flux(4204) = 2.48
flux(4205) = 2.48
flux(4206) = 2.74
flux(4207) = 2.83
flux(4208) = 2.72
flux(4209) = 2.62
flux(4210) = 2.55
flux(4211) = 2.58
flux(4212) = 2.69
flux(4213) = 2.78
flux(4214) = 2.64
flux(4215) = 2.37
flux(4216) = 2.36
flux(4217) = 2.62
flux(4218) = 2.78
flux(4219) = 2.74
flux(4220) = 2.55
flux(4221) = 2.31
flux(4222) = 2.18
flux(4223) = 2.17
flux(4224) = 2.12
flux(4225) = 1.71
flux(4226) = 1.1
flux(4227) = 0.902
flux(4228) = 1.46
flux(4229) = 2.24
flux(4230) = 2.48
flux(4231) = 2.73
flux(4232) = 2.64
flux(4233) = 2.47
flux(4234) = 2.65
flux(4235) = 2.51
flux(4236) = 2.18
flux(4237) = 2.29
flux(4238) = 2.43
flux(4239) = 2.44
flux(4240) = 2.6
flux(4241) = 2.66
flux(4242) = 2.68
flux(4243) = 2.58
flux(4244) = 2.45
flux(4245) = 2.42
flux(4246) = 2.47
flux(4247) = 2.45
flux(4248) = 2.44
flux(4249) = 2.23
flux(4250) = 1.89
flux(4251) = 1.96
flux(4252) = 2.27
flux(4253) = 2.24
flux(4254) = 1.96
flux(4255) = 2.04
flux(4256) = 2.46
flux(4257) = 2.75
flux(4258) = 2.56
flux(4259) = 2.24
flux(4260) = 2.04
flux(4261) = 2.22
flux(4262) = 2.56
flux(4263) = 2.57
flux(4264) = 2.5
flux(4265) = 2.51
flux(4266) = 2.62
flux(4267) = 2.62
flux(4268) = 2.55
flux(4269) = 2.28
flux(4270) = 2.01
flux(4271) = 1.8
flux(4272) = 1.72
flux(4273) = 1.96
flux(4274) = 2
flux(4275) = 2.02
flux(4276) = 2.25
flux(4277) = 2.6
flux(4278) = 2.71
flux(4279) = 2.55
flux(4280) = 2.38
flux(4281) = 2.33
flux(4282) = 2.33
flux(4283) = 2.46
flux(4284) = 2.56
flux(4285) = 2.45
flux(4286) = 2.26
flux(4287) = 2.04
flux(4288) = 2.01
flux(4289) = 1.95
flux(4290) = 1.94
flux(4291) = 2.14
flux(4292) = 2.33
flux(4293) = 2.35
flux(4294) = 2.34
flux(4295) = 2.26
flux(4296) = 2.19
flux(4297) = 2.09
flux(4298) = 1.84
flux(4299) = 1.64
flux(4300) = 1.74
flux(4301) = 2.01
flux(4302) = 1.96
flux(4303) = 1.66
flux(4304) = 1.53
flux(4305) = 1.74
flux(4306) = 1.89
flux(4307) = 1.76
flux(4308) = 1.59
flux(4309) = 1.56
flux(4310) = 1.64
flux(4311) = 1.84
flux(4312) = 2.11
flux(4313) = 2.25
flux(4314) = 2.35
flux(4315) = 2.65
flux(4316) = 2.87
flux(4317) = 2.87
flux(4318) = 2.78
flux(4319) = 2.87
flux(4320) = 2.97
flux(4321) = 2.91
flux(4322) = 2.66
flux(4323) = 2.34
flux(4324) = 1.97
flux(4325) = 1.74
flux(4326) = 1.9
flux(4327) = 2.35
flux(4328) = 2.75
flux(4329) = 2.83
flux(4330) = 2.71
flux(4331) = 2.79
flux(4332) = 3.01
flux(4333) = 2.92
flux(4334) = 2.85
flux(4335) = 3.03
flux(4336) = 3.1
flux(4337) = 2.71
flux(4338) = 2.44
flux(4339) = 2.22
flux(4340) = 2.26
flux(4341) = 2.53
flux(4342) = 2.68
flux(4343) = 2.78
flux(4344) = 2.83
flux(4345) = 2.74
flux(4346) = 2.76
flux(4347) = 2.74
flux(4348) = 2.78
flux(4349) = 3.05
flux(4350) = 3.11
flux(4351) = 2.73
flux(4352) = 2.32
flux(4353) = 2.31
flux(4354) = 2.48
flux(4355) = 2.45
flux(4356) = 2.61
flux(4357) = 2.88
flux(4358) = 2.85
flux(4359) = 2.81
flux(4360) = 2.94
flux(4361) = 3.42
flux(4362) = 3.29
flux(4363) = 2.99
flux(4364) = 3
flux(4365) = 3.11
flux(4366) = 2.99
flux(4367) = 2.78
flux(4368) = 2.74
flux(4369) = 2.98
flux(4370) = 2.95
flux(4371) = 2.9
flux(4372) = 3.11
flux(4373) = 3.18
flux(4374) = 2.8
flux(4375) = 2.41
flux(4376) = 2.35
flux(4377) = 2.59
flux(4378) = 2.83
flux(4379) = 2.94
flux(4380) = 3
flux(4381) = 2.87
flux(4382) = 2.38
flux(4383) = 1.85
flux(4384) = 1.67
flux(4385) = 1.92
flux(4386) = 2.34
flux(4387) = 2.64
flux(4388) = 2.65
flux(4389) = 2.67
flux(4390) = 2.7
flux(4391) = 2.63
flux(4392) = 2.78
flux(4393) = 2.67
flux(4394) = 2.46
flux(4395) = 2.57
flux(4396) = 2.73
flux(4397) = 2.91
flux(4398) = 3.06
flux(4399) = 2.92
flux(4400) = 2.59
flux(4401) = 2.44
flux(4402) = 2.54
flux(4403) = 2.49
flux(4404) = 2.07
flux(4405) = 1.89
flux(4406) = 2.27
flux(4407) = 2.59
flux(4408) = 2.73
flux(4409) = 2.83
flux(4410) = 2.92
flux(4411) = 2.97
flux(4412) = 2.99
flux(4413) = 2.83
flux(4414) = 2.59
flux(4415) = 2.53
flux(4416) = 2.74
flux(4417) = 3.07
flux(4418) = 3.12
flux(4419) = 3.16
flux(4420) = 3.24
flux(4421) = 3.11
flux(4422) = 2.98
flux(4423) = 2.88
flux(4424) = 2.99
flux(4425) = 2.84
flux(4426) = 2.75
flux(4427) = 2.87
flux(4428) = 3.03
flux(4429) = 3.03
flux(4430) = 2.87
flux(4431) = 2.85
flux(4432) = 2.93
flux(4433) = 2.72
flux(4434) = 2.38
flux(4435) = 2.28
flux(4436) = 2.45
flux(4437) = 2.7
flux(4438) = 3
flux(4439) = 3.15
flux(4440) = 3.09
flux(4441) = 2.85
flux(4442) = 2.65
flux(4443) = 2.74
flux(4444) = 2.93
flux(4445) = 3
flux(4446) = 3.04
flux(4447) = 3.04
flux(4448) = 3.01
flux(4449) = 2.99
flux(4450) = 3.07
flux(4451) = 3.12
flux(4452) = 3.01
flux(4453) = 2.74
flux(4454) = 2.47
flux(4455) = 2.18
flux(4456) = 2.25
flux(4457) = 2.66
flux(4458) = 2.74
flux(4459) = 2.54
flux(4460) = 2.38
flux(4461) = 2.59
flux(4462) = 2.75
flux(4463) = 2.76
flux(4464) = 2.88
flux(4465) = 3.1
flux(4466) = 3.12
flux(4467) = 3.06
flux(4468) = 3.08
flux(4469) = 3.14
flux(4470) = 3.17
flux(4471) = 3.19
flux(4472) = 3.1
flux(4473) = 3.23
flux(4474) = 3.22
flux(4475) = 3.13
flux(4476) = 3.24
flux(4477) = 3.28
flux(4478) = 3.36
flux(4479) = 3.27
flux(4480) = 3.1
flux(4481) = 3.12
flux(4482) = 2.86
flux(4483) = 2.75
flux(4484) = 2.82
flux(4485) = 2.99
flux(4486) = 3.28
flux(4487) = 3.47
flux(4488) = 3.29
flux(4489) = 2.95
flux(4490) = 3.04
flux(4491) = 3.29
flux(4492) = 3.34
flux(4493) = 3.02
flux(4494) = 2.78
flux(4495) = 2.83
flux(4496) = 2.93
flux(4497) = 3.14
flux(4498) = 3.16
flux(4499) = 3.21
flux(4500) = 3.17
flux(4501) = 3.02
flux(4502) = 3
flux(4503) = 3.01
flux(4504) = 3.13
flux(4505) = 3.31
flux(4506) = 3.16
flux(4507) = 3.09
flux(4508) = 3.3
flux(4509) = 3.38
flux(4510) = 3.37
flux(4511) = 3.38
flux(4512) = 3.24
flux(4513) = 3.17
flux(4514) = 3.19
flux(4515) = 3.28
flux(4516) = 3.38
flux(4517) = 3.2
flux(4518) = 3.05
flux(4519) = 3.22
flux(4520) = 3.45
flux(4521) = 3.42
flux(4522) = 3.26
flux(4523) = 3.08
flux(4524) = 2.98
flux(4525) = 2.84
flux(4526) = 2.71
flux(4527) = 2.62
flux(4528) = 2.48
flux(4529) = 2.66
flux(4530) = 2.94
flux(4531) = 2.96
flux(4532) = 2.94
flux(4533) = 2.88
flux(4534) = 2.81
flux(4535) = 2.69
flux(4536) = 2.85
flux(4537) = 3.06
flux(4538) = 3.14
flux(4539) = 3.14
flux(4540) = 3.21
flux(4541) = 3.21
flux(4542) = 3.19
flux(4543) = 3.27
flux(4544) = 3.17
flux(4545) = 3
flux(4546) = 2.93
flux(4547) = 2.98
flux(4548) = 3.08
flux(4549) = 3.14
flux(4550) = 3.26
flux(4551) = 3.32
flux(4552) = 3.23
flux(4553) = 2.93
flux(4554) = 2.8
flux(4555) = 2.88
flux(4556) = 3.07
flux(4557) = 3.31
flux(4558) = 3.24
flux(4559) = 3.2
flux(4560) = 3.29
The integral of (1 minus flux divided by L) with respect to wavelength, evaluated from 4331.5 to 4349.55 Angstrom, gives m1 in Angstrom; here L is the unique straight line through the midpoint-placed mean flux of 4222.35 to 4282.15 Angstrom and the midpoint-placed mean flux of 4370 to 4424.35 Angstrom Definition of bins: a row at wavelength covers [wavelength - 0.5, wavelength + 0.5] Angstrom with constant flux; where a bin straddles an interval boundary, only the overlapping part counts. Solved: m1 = -1.6 Angstrom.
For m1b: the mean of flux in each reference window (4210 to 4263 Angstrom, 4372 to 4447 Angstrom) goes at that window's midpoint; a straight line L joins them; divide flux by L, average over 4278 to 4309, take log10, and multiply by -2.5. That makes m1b 0.183 mag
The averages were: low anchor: 2.34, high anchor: 2.72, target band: 2.08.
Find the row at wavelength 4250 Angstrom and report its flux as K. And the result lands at 1.89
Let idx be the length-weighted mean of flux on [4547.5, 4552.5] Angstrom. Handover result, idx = 3.21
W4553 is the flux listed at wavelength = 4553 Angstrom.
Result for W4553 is 2.93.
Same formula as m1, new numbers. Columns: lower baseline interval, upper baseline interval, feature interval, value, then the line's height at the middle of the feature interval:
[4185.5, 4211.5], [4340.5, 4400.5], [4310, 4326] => 1.2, 2.64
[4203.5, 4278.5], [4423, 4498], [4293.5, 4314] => 5.1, 2.52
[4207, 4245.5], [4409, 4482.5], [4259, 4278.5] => 1.5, 2.49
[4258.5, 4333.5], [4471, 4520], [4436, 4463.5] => 1.5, 2.95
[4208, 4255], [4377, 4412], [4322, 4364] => -3.0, 2.5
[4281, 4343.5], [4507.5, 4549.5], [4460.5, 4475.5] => -0.9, 2.86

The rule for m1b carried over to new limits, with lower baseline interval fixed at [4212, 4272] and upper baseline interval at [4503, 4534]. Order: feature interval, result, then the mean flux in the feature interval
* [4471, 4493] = -0.05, 3.15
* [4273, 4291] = 0.08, 2.27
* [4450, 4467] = 0.08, 2.73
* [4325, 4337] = -0.05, 2.71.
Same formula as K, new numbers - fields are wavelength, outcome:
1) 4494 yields 2.78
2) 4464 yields 2.88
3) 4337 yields 2.71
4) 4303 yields 1.66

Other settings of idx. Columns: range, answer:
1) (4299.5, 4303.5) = 1.84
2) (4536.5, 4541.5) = 3.15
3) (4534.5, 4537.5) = 2.87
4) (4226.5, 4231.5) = 1.96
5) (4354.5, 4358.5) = 2.7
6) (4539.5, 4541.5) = 3.21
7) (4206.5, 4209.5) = 2.72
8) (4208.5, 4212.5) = 2.61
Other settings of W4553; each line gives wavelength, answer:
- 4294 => 2.34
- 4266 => 2.62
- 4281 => 2.33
